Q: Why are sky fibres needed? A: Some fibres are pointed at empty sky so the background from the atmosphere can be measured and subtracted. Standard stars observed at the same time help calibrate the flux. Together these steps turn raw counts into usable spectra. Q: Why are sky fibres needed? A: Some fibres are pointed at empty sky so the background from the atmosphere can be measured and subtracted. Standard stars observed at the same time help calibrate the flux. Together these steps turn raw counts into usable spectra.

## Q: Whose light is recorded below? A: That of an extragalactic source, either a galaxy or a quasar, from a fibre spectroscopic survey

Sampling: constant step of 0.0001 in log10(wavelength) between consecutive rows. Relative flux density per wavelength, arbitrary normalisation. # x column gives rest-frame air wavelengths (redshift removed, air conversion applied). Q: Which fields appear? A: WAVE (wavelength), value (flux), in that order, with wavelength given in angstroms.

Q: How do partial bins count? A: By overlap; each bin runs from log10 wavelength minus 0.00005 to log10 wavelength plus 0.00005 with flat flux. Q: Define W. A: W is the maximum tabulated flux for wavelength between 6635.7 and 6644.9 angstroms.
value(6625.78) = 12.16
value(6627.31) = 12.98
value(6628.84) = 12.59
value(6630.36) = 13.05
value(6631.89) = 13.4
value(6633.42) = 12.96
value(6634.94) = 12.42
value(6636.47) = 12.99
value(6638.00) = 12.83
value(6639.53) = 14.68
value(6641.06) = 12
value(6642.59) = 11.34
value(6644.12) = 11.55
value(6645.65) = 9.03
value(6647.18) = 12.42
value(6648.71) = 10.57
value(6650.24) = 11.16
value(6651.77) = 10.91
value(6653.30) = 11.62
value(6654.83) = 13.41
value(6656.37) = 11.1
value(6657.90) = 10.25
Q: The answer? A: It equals 14.68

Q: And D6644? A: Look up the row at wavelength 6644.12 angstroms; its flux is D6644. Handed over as 11.55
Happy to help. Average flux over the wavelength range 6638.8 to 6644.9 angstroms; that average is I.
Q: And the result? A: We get 12.4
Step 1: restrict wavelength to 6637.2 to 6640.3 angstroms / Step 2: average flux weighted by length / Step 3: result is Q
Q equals 13.7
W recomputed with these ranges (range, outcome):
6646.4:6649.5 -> 12.42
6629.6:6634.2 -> 13.4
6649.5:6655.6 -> 13.41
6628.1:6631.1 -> 13.05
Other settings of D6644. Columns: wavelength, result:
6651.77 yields 10.91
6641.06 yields 12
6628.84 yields 12.59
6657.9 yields 10.25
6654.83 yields 13.41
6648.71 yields 10.57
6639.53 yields 14.68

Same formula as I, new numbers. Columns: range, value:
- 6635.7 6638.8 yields 12.9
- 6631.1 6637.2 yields 12.9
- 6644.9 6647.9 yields 10.7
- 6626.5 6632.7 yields 13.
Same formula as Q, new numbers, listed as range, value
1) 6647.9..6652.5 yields 10.9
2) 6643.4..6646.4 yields 10.3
